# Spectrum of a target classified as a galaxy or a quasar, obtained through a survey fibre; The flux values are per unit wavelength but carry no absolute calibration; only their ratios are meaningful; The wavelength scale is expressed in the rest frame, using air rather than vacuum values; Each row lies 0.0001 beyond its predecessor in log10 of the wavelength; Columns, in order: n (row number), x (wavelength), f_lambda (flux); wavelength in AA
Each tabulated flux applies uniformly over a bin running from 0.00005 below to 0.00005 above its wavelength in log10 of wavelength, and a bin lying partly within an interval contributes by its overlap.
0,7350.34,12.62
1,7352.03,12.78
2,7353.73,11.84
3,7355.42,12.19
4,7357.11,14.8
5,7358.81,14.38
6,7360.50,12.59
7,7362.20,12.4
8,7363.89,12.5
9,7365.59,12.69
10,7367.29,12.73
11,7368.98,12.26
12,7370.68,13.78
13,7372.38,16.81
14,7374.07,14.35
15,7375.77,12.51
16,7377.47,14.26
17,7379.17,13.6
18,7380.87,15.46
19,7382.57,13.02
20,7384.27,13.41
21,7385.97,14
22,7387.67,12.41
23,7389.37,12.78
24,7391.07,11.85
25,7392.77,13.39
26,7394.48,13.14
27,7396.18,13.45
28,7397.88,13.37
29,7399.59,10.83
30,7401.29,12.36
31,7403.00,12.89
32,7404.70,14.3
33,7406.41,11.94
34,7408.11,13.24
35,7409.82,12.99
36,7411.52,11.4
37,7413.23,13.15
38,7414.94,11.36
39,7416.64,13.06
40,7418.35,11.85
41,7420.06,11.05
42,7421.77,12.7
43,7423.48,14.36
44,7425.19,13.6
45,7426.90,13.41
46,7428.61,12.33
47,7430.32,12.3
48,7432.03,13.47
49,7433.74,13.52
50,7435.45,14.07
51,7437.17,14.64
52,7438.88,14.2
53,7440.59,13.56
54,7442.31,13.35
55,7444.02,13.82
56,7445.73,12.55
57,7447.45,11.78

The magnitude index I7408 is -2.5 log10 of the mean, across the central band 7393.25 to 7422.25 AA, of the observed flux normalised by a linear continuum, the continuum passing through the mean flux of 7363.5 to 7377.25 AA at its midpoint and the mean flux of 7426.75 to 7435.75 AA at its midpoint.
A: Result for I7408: 0.06 mag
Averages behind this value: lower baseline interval 13.5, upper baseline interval 13.1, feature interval 12.5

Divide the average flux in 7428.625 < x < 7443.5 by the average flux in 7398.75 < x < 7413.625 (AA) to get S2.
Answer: 1.08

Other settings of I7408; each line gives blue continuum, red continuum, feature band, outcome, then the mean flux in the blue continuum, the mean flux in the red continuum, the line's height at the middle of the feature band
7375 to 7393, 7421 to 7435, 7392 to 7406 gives 0.03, 13.3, 13.2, 13.3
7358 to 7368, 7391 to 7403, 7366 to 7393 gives -0.06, 12.9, 12.7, 12.8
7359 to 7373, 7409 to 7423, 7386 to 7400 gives -0.01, 13.2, 12.3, 12.7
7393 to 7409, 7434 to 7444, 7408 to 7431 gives 0.06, 12.9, 13.9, 13.4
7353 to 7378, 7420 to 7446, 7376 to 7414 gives 0.03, 13.3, 13.4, 13.4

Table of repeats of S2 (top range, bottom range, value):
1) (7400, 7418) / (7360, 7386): 0.93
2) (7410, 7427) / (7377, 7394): 0.94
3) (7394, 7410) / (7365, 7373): 0.94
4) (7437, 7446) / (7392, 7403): 1.07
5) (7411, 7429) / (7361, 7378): 0.94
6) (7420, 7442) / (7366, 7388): 0.97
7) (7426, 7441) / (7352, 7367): 1.05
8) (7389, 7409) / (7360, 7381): 0.95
